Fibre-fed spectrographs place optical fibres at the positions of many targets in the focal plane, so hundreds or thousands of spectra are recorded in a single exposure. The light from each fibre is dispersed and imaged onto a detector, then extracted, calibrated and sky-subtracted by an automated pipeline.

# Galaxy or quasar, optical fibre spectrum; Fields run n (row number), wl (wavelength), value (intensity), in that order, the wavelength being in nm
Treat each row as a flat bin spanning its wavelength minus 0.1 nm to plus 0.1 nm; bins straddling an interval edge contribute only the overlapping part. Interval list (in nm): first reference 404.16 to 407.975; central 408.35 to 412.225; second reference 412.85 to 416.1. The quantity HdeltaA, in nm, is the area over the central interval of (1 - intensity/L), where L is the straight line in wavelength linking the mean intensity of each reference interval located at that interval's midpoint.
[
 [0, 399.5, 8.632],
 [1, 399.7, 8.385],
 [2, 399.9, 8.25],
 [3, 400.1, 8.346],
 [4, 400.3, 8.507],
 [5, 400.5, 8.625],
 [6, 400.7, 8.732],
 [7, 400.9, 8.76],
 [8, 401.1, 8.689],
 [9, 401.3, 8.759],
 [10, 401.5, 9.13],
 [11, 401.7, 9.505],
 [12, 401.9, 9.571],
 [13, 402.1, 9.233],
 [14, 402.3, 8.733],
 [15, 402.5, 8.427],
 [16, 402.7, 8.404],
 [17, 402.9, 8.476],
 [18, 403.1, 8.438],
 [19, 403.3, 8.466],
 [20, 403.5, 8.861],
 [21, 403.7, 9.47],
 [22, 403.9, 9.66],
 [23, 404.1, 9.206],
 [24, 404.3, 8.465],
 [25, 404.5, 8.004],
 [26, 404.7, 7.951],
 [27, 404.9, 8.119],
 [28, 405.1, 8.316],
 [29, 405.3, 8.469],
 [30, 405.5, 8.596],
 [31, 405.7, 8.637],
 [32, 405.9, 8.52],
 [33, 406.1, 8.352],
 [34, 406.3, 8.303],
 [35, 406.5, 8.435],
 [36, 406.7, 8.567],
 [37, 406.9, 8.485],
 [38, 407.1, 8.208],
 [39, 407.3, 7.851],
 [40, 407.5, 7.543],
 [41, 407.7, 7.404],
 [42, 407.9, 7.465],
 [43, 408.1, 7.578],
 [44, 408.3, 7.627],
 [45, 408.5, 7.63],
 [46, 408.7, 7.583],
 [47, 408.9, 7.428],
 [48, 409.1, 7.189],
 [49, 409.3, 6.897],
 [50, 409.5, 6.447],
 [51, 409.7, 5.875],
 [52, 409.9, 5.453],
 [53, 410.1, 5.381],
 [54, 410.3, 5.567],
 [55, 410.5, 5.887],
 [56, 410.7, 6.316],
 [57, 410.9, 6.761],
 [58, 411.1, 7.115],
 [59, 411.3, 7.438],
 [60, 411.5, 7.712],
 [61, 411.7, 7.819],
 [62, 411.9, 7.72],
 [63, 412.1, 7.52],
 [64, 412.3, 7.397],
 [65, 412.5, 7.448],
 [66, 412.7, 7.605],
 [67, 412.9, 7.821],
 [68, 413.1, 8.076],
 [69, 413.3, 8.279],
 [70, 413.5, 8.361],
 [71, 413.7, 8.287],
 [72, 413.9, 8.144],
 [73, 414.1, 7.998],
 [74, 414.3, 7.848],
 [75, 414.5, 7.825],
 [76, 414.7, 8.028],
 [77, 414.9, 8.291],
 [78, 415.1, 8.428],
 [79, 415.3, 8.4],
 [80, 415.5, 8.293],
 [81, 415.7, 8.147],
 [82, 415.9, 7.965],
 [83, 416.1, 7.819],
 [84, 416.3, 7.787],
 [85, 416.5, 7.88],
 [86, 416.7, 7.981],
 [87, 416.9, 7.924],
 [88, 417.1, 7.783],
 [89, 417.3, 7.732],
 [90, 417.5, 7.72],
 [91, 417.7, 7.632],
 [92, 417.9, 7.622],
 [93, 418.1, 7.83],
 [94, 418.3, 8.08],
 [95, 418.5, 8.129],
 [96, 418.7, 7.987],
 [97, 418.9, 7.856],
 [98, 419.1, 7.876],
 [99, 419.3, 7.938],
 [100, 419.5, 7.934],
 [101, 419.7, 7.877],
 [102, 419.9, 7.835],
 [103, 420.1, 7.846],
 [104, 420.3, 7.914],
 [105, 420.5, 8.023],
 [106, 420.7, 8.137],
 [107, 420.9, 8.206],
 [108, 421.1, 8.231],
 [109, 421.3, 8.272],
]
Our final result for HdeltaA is 0.63 nm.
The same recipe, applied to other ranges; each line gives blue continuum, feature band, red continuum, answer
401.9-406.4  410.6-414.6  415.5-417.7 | 0.22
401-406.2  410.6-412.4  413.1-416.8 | 0.21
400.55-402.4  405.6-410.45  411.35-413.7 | 0.52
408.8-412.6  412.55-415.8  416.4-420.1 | -0.36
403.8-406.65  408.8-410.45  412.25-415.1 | 0.39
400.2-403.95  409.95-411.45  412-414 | 0.32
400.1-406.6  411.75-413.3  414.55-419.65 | 0.09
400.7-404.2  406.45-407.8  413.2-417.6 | 0.09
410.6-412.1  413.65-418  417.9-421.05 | -0.18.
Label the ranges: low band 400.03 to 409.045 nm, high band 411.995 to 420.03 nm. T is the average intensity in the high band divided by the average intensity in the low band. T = 0.9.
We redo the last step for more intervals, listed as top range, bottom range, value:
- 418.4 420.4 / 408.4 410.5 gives 1.22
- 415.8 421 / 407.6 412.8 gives 1.13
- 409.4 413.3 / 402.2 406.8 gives 0.81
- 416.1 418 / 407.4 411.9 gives 1.12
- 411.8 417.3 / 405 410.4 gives 1.05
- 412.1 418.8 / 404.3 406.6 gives 0.95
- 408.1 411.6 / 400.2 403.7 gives 0.77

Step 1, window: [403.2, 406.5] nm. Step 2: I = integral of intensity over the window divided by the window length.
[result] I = 8.58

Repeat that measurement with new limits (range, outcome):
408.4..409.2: 7.46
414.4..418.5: 7.96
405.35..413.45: 7.46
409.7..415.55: 7.46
